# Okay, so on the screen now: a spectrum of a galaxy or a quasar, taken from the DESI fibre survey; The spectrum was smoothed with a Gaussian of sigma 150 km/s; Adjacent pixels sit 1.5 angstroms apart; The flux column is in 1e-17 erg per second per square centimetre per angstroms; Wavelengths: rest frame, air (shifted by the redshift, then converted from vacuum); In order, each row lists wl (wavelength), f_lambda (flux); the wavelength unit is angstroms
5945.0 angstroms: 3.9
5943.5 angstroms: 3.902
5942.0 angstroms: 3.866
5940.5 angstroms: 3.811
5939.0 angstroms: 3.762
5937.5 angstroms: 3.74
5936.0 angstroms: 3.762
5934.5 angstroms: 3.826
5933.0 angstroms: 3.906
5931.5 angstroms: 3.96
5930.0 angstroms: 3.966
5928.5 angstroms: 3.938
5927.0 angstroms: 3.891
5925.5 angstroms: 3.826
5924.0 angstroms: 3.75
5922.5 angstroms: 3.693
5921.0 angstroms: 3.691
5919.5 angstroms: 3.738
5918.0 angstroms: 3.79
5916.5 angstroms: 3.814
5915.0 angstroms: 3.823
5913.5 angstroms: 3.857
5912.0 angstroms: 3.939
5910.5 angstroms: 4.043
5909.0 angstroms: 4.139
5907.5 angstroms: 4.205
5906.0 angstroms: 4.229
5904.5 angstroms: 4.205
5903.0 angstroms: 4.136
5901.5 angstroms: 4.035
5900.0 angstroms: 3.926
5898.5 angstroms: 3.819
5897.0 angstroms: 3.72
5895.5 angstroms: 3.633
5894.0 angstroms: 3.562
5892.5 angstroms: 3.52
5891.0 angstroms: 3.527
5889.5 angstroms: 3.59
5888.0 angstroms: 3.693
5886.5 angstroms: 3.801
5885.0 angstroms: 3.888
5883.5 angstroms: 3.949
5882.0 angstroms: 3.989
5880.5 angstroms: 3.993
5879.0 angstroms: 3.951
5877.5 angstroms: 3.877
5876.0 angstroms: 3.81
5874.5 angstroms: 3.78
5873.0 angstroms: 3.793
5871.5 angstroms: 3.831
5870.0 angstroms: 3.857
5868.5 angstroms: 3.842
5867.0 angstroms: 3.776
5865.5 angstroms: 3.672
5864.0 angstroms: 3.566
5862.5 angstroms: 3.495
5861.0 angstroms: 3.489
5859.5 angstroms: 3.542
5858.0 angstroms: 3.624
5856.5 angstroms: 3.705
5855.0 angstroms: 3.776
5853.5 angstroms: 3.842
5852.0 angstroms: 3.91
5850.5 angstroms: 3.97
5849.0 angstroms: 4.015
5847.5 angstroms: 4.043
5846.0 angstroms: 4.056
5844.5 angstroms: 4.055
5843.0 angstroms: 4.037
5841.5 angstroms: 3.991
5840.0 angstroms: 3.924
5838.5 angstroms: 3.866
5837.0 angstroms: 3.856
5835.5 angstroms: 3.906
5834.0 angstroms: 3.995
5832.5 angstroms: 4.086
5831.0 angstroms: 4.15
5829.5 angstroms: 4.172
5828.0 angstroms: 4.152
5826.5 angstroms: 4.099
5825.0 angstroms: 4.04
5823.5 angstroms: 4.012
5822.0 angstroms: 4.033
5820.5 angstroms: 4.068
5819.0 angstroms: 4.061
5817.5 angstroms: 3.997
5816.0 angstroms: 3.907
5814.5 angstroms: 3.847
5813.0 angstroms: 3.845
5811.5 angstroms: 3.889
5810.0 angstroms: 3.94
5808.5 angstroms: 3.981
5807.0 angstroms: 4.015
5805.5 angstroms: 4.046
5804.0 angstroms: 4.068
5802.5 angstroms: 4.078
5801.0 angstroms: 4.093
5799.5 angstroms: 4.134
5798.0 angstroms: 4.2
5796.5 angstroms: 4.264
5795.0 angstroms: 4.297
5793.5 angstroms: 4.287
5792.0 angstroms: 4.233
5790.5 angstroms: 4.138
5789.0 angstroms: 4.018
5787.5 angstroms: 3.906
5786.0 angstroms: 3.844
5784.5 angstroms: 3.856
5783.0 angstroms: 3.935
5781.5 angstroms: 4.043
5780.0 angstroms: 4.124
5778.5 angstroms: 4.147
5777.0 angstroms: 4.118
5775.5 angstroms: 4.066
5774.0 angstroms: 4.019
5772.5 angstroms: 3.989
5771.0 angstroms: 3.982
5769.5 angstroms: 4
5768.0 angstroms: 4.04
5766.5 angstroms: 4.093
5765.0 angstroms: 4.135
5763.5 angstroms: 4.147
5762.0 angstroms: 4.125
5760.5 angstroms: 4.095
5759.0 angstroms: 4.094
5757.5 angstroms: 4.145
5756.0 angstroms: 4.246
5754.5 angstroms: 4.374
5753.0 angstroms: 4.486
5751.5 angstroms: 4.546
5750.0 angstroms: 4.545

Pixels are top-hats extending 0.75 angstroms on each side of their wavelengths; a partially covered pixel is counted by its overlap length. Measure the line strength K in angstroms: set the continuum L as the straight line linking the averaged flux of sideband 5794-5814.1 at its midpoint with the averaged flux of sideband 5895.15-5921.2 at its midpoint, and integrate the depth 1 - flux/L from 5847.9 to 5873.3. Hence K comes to 1.6 angstroms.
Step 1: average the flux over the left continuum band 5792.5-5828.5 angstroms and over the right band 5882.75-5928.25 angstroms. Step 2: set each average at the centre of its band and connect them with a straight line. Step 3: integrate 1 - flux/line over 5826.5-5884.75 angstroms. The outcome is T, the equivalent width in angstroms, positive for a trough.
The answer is 1.1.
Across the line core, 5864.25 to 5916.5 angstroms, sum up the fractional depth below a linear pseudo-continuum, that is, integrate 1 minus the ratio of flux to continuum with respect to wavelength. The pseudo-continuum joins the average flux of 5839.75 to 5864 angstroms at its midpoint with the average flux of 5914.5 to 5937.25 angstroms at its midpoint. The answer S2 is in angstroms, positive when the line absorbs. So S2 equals -0.5 angstroms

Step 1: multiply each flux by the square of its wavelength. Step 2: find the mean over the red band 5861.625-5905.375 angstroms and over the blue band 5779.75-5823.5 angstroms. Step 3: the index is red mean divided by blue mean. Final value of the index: 0.97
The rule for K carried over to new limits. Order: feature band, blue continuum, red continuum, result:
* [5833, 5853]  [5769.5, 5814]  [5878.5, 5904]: -0.2 angstroms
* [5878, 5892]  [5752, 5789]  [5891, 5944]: 0.3 angstroms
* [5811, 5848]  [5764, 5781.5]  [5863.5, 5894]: -0.9 angstroms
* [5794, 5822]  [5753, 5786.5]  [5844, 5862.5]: -0.6 angstroms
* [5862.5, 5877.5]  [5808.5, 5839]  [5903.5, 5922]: 0.8 angstroms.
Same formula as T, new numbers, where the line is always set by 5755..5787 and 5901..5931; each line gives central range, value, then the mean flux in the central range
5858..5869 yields 0.99 angstroms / 3.62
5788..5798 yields -0.39 angstroms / 4.2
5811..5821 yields 0.19 angstroms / 3.94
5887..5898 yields 0.94 angstroms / 3.62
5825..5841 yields -0.06 angstroms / 4.02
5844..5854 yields 0.02 angstroms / 3.99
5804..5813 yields 0.13 angstroms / 3.97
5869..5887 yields 0.41 angstroms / 3.88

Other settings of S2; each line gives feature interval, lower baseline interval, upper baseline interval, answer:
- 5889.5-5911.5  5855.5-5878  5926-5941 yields -0.7 angstroms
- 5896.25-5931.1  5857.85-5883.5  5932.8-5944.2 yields -1.1 angstroms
